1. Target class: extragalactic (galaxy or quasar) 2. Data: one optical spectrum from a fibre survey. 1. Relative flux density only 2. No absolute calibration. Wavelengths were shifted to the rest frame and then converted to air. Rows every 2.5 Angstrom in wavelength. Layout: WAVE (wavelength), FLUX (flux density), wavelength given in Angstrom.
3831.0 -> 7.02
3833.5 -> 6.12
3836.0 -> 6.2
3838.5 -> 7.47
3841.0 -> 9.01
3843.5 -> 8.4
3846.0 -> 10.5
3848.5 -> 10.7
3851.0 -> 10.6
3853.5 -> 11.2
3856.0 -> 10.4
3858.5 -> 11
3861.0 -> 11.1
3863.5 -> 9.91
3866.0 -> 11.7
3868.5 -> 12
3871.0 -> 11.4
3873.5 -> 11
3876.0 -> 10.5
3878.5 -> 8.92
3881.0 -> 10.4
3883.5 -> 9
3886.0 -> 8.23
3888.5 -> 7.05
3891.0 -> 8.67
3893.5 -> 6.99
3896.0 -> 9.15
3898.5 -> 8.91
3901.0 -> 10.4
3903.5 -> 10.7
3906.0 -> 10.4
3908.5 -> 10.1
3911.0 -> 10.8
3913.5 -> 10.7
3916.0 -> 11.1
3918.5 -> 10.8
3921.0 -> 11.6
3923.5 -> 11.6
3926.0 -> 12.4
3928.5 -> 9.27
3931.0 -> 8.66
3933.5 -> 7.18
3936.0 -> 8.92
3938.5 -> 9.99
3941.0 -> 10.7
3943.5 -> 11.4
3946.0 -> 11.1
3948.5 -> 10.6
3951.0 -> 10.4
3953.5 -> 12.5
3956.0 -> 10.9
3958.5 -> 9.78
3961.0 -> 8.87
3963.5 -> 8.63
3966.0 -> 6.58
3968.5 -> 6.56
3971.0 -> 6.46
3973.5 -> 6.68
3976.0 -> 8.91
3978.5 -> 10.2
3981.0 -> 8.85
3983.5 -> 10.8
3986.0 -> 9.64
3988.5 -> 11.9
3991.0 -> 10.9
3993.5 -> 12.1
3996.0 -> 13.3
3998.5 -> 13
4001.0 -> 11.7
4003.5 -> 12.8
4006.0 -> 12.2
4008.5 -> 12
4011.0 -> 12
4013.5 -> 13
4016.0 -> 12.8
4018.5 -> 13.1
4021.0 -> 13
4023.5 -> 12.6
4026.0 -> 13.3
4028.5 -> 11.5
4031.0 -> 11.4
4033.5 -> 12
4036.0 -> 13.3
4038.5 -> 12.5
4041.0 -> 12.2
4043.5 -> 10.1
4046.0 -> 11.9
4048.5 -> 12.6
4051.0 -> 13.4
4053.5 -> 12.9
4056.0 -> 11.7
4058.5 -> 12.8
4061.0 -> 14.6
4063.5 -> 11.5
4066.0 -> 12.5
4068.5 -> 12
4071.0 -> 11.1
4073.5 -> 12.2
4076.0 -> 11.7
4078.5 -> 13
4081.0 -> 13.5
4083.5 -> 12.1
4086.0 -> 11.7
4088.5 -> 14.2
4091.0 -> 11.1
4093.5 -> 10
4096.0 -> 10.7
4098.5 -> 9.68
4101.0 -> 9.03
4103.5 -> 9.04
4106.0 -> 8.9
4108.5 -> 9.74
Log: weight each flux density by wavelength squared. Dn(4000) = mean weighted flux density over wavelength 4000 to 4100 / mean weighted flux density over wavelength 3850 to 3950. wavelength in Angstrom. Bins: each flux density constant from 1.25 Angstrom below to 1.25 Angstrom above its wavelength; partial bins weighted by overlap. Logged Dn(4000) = 1.3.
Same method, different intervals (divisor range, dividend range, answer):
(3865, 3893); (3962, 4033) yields 1.19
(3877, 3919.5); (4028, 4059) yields 1.37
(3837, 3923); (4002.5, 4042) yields 1.34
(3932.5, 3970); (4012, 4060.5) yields 1.35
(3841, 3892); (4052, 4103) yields 1.30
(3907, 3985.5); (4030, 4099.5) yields 1.31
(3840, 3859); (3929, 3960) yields 1.04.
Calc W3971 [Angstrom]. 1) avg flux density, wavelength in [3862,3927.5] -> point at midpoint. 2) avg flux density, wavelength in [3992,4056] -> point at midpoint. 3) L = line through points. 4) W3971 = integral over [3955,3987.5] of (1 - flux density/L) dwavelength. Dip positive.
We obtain 7.9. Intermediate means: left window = 10.2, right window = 12.4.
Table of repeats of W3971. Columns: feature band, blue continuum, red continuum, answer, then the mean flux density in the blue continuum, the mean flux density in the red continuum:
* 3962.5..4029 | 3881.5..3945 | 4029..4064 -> 3.05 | 9.8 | 12.3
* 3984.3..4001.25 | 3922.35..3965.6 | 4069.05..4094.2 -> -1.50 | 10.1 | 12.1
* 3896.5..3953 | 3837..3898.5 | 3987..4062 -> 1.89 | 9.77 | 12.4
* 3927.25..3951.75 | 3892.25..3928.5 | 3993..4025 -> 2.73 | 10.4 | 12.6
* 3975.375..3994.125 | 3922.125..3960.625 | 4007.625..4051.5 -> 1.54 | 10.3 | 12.4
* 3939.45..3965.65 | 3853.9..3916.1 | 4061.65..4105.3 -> 0.41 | 10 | 11.5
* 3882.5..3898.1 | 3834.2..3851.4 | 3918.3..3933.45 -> 2.45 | 8.81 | 10.4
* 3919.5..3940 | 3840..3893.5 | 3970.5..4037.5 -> 1.39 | 10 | 11.5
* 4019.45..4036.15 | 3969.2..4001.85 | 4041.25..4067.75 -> -1.21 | 10.3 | 12.4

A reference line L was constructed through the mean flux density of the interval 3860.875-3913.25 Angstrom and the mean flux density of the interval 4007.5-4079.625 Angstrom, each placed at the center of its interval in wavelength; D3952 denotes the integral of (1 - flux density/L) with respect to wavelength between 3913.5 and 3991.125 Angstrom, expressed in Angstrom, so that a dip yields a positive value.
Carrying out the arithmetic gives 7.7 Angstrom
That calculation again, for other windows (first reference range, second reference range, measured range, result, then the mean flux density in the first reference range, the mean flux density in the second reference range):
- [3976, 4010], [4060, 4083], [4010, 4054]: -1.9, 11.4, 12.4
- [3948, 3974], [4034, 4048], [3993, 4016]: -4.1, 8.92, 12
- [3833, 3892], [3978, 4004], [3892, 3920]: 0.7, 9.69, 11.4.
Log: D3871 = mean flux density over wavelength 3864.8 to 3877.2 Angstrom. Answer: 11.3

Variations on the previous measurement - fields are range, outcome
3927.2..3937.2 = 8.52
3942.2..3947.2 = 11.2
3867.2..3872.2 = 11.7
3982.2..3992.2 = 10.8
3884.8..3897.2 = 8.01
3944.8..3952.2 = 10.7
